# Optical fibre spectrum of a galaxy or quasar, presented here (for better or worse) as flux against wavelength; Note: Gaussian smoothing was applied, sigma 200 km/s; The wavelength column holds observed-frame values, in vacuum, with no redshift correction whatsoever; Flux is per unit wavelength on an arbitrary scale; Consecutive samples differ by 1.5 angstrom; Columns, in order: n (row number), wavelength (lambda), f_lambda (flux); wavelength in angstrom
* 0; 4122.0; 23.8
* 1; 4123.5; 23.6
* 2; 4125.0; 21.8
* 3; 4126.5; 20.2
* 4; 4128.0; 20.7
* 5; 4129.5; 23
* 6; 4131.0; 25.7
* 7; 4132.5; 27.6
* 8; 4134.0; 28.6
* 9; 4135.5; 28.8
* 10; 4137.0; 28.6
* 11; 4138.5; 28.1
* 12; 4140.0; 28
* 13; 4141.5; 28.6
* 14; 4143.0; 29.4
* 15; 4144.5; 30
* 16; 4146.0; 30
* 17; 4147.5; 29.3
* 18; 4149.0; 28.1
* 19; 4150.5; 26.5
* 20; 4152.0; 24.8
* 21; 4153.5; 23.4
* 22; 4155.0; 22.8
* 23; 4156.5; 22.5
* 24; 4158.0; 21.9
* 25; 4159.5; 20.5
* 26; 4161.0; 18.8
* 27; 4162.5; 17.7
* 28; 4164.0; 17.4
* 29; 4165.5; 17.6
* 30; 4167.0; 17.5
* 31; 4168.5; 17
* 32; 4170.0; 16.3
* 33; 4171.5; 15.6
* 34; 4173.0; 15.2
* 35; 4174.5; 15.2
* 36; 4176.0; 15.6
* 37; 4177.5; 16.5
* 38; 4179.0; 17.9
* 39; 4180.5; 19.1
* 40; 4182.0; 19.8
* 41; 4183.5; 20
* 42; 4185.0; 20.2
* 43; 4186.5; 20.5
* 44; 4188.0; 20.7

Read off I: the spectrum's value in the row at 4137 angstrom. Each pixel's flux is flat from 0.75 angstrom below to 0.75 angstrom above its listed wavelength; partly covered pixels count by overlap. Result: 28.6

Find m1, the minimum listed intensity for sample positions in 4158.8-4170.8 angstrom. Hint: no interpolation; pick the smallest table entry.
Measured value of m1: 16.3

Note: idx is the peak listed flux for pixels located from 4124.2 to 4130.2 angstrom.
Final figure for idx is 23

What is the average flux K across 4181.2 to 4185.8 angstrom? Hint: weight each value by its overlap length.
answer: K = 20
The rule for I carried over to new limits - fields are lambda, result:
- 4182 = 19.8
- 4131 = 25.7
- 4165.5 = 17.6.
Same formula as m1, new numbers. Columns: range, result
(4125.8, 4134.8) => 20.2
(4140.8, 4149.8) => 28.1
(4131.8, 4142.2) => 27.6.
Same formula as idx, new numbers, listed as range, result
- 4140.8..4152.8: 30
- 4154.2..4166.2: 22.8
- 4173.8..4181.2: 19.1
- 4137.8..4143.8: 29.4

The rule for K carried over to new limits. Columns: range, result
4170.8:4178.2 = 15.6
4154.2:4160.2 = 21.9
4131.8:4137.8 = 28.4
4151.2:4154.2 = 24.2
